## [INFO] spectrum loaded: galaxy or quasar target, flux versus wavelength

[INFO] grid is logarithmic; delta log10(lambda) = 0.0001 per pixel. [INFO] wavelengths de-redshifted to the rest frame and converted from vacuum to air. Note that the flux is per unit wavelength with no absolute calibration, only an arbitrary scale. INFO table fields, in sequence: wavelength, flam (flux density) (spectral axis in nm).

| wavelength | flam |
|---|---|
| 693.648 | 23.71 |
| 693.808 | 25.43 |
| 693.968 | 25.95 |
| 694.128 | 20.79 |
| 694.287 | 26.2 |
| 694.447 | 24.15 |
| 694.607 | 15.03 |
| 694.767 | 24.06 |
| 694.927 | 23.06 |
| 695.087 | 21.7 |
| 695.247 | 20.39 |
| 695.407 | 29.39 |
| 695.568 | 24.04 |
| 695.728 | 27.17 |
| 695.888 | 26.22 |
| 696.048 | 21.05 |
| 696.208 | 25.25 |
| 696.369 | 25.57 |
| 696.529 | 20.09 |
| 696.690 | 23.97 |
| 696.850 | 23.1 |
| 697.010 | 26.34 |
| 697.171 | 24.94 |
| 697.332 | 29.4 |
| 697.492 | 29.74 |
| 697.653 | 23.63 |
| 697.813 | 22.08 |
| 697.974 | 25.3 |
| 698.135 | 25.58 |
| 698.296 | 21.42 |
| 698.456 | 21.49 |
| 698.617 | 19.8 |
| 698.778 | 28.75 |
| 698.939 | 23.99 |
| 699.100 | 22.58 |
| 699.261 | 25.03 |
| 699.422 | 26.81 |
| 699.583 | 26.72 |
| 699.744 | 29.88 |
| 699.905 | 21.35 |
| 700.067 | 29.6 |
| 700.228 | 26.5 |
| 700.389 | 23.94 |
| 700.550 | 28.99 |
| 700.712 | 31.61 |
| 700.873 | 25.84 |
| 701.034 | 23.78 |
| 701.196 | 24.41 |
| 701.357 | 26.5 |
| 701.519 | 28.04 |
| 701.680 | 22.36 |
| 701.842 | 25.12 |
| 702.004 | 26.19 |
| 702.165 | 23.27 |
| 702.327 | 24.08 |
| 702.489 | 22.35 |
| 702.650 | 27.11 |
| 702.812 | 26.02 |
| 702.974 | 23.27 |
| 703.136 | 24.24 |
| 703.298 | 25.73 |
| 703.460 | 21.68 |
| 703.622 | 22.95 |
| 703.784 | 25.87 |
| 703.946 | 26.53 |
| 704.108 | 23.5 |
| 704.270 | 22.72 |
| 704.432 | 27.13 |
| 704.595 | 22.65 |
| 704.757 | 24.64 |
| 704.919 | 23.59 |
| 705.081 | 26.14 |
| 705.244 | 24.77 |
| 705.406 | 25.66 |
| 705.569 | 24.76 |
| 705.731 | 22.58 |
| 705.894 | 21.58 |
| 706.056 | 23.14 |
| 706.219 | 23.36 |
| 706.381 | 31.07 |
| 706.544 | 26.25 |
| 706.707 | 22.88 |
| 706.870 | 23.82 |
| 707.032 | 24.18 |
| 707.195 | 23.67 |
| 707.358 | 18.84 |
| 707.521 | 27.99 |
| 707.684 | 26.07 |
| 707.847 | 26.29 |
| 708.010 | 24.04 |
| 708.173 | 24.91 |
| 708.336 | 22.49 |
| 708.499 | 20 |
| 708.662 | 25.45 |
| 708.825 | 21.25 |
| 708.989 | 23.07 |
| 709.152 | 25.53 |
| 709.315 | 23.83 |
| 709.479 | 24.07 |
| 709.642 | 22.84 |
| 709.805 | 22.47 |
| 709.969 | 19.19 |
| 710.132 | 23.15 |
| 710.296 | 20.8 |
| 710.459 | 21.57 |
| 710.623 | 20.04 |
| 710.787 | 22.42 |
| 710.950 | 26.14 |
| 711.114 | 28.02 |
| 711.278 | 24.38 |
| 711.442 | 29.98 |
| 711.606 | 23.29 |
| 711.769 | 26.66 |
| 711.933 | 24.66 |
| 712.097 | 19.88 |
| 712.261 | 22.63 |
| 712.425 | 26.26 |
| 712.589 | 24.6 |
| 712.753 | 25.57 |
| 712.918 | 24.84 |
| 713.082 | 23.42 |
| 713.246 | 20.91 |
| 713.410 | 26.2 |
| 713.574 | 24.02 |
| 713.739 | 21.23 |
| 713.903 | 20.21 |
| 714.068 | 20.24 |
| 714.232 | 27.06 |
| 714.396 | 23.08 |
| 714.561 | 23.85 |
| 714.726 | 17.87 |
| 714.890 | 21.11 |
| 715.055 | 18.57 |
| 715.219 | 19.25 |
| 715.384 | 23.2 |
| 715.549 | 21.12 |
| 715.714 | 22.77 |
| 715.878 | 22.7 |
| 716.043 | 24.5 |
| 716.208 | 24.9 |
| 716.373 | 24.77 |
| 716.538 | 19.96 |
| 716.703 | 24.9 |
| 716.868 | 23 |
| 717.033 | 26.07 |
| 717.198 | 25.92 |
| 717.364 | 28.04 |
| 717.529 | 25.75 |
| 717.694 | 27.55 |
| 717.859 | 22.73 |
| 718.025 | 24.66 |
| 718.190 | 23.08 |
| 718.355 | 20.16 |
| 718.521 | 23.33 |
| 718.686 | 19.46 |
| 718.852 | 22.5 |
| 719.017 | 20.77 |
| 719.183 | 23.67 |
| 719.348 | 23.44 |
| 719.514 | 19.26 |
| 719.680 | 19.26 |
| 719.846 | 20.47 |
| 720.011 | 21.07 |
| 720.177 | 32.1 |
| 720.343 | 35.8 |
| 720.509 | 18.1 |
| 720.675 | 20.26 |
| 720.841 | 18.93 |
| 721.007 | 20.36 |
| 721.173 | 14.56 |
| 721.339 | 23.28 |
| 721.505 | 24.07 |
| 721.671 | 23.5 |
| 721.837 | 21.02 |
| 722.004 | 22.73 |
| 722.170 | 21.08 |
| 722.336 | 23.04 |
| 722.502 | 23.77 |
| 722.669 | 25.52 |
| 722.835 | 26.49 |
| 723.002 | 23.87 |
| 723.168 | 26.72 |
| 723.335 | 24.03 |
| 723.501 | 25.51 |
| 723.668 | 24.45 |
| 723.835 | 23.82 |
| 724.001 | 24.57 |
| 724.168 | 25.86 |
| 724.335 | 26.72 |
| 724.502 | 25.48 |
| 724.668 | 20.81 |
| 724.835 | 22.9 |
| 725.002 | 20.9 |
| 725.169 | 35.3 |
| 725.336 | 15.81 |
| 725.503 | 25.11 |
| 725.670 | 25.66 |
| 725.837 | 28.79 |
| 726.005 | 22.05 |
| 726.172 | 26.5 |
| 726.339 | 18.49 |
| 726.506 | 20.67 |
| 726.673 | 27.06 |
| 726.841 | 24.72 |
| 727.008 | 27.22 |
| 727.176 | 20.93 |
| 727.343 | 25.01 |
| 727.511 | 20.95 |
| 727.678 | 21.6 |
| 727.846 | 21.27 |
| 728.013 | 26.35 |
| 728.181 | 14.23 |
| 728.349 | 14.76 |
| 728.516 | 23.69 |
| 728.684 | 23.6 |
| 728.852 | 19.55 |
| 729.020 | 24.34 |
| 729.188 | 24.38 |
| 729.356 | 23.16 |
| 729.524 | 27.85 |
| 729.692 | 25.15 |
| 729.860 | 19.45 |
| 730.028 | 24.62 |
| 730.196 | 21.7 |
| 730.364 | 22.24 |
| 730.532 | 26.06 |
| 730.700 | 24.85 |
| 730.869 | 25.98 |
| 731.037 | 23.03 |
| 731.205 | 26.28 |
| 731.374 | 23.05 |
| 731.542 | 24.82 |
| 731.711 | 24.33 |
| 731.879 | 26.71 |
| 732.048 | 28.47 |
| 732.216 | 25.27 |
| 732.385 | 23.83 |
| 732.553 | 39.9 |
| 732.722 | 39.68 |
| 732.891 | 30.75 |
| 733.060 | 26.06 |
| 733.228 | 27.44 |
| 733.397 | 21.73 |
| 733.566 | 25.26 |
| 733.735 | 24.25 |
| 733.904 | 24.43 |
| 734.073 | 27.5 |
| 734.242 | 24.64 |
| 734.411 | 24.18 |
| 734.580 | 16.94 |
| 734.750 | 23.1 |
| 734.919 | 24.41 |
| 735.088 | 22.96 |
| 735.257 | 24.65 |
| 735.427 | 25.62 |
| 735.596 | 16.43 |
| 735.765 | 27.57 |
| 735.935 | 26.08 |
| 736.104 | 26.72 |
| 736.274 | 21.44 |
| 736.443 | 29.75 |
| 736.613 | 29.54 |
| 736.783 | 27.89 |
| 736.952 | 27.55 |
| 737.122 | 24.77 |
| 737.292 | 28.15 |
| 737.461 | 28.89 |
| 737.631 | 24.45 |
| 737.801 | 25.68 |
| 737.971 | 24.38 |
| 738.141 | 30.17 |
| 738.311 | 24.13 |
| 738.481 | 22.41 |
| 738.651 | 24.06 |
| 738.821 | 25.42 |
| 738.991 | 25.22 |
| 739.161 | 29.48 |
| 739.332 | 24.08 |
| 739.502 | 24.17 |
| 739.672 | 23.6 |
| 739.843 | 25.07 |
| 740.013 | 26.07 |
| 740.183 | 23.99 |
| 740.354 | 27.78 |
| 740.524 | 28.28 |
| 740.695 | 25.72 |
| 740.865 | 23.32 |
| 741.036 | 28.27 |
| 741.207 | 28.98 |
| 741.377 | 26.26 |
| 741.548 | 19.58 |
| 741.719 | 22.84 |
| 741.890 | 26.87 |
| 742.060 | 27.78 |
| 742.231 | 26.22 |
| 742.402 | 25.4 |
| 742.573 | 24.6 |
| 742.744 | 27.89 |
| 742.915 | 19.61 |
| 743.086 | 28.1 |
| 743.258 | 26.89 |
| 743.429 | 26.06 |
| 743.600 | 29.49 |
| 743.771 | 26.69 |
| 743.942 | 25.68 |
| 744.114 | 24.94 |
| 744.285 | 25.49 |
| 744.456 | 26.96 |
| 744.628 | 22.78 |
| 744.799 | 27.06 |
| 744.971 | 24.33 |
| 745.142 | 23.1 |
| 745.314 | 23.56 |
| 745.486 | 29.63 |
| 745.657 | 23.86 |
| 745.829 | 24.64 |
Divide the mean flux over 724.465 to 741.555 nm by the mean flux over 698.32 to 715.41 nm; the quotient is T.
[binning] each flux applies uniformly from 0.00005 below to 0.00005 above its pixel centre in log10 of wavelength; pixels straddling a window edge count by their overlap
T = 1.03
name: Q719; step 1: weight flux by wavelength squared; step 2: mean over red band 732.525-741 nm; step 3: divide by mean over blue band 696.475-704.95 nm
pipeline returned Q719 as 1.1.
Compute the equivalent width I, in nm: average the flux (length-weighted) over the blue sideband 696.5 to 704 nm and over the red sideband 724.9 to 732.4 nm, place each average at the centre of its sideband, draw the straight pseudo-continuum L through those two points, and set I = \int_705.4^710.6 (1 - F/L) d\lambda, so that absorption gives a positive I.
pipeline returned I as 0.24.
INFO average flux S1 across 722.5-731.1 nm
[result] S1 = 23.7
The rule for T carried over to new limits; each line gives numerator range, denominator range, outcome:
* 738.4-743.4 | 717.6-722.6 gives 1.13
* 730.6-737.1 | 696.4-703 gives 1.03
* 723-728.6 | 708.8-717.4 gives 1.01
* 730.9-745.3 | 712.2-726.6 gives 1.10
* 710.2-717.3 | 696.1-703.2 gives 0.93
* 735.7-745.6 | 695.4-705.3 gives 1.03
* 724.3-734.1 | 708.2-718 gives 1.05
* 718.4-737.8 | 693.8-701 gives 0.98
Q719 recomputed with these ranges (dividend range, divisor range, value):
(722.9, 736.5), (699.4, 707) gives 1.05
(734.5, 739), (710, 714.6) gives 1.13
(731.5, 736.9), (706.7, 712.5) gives 1.18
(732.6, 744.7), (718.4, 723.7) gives 1.18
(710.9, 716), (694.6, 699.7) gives 1.00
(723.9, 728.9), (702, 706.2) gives 1.02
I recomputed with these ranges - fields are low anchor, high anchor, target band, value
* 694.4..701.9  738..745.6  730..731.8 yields 0.08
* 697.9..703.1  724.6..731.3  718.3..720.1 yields 0.20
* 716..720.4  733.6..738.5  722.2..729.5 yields 0.24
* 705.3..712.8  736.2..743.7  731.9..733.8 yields -0.22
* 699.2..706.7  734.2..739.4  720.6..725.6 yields 0.36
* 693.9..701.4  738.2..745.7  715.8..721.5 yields 0.45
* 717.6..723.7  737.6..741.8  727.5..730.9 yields 0.20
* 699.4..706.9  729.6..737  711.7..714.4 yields 0.17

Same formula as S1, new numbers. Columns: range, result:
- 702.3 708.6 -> 24.3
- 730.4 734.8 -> 26.1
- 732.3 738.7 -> 26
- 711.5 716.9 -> 23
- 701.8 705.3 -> 24.5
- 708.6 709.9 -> 23.5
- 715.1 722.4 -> 22.9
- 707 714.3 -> 23.6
